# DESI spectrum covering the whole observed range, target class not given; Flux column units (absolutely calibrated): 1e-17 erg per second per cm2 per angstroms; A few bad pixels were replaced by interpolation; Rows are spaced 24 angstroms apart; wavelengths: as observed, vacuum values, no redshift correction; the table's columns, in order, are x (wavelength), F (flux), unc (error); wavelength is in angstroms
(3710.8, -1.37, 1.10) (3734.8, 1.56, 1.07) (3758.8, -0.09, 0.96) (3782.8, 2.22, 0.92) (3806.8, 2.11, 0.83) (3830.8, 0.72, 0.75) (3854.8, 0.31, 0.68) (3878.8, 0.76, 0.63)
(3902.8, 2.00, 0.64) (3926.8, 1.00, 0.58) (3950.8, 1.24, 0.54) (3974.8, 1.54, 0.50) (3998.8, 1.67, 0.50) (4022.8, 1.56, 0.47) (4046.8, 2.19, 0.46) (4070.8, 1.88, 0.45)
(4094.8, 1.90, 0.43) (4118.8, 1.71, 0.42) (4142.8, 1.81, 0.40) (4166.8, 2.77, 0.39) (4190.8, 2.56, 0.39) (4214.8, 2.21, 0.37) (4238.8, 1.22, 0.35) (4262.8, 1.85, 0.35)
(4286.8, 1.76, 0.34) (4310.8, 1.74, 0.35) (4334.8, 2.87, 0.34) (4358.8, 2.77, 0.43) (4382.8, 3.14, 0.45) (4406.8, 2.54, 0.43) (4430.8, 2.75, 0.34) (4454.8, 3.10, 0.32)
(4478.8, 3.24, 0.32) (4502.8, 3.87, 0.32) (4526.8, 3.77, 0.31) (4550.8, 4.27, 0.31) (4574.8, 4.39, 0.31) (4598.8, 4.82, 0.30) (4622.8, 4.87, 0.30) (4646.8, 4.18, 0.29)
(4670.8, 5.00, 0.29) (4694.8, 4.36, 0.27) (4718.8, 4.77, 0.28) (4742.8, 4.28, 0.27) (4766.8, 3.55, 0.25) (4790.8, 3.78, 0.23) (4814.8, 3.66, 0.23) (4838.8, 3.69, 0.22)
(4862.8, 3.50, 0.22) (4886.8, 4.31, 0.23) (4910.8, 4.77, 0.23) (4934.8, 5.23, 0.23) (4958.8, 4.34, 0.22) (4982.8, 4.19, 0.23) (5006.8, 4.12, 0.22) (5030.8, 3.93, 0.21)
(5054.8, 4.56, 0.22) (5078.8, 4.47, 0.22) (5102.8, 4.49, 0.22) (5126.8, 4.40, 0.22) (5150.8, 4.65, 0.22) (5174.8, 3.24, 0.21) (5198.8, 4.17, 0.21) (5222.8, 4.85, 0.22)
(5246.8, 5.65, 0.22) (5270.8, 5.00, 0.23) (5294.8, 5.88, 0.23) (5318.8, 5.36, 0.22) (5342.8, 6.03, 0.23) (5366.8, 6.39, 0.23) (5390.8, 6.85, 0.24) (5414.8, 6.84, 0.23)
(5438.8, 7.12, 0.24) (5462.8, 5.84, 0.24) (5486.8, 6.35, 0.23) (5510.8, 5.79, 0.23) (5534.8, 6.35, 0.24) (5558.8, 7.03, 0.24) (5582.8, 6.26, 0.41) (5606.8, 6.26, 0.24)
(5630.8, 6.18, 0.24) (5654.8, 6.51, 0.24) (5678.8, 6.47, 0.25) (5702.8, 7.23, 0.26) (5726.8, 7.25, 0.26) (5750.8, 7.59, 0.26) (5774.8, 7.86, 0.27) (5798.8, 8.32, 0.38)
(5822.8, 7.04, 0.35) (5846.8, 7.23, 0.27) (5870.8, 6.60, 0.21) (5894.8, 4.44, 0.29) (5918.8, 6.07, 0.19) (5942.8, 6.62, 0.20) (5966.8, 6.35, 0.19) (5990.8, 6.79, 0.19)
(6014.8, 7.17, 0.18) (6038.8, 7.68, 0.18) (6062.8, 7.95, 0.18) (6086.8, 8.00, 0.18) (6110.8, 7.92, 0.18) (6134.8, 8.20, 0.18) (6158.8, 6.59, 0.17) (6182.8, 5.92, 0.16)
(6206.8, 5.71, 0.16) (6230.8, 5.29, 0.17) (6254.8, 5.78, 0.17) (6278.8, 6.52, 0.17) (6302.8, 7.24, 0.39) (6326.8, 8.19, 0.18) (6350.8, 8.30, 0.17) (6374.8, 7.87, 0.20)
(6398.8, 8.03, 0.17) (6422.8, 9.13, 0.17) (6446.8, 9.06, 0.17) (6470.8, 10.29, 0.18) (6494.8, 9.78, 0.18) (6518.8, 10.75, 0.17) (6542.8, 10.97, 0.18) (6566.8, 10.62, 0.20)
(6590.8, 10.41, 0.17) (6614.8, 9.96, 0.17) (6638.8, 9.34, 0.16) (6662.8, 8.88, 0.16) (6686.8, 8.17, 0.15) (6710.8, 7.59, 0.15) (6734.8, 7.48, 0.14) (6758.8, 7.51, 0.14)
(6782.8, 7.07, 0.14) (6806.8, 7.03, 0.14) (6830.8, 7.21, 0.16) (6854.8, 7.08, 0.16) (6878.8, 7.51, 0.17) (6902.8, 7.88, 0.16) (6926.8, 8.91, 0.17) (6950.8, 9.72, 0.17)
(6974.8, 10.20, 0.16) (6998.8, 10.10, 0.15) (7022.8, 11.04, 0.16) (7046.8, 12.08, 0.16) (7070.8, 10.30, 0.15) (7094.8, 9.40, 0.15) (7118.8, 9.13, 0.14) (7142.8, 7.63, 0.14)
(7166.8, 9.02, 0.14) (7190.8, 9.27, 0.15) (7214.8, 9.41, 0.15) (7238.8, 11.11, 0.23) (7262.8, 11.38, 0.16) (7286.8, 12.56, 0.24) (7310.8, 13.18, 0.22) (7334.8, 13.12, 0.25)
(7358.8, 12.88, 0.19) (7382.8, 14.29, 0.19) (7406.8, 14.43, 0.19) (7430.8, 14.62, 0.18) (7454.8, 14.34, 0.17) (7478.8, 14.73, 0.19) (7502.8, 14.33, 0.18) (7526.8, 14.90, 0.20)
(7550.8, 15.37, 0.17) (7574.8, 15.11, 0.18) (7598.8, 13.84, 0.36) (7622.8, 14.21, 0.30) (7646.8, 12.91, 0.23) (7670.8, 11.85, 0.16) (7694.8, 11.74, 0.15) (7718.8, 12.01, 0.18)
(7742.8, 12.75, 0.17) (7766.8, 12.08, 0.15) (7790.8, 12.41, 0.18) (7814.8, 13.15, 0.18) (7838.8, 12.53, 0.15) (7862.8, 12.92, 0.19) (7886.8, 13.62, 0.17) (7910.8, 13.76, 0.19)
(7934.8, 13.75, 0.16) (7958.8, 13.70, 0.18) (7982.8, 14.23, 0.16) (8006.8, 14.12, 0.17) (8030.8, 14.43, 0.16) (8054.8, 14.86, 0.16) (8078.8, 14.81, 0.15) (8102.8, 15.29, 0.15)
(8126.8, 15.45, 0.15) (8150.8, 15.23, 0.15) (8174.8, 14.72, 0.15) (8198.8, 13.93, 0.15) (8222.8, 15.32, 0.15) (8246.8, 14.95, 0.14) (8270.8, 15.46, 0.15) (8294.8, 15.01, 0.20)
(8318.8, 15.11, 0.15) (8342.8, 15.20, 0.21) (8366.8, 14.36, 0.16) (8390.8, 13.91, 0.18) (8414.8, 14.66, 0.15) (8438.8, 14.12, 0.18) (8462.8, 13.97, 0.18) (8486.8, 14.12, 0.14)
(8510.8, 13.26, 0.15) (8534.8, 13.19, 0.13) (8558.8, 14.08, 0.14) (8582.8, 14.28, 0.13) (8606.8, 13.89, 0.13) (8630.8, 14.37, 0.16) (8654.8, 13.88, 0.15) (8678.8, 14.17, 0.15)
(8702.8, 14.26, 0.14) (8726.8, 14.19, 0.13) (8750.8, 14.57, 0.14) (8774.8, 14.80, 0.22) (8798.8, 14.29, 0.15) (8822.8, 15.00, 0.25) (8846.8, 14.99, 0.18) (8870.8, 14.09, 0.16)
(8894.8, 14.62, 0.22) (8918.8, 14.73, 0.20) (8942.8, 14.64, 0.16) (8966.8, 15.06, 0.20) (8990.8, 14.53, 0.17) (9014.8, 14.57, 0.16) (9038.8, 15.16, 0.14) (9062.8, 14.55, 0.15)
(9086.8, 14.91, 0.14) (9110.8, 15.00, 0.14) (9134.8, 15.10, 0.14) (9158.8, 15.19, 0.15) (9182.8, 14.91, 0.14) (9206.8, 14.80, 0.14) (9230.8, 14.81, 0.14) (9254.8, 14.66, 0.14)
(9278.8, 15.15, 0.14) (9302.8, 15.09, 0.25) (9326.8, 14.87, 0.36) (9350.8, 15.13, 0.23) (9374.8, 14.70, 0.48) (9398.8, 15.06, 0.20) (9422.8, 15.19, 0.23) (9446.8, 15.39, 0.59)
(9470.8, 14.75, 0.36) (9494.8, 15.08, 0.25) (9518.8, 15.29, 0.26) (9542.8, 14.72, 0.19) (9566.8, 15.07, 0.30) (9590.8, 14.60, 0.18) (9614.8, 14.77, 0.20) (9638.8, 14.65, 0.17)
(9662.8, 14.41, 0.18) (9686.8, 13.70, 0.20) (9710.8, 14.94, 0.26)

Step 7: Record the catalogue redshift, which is 0.00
